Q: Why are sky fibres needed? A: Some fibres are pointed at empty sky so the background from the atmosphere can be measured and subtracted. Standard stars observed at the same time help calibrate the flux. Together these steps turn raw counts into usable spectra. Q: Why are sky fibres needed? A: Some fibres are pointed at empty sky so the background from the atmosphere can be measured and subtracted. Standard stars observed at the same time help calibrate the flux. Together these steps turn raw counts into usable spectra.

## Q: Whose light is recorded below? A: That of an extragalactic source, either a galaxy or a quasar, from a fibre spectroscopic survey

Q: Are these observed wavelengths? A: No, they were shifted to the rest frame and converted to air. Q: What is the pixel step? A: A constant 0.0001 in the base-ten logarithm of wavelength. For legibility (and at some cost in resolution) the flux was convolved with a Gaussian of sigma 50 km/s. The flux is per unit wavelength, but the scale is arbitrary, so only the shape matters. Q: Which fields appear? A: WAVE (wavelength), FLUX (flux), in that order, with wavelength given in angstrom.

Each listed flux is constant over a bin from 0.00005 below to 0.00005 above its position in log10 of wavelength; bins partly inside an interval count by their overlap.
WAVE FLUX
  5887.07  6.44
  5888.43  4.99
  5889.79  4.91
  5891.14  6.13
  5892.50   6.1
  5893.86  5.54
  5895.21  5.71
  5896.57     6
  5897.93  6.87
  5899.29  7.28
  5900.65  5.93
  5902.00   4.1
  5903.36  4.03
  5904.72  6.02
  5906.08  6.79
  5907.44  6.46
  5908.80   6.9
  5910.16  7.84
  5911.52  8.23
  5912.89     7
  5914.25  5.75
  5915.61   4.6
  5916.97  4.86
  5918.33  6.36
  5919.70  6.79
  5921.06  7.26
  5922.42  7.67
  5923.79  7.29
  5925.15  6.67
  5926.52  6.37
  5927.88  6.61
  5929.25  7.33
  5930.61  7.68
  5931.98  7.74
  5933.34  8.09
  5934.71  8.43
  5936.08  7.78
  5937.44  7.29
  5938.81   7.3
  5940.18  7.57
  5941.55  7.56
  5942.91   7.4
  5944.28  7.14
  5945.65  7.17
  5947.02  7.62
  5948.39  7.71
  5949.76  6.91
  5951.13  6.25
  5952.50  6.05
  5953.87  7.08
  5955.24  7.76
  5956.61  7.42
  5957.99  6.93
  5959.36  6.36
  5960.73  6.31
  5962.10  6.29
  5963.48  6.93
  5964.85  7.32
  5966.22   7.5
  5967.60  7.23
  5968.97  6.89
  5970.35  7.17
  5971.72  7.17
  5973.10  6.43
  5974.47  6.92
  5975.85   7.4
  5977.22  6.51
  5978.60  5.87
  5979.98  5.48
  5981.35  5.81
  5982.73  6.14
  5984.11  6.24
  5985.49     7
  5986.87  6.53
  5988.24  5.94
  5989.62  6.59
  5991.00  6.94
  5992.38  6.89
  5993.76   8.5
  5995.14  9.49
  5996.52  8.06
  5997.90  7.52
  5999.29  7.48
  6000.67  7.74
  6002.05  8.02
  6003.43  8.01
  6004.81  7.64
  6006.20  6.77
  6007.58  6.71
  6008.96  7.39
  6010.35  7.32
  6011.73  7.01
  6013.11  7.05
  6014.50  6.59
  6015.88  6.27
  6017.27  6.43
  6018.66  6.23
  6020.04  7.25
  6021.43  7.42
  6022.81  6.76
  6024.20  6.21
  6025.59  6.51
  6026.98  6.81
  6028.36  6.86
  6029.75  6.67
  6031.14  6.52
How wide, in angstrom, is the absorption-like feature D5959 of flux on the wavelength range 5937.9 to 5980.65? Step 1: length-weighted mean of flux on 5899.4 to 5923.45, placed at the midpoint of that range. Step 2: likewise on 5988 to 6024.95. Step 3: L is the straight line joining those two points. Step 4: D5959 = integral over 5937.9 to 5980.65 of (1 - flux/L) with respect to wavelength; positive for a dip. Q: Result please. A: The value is -1.3 angstrom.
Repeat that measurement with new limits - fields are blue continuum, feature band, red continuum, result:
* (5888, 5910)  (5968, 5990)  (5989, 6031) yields 1.0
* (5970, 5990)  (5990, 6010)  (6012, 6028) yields -3.2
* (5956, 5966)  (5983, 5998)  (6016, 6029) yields -1.0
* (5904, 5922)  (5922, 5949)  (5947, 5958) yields -2.3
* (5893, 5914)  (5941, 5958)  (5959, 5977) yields -1.1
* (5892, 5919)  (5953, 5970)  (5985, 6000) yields -0.2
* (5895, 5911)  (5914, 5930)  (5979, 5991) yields -0.7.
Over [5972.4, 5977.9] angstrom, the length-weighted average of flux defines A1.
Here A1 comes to 6.82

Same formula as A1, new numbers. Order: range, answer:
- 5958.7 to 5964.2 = 6.48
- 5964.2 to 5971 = 7.22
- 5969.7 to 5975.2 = 6.93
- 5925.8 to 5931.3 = 6.99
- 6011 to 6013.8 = 7.06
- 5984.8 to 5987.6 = 6.77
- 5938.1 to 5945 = 7.39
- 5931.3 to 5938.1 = 7.88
